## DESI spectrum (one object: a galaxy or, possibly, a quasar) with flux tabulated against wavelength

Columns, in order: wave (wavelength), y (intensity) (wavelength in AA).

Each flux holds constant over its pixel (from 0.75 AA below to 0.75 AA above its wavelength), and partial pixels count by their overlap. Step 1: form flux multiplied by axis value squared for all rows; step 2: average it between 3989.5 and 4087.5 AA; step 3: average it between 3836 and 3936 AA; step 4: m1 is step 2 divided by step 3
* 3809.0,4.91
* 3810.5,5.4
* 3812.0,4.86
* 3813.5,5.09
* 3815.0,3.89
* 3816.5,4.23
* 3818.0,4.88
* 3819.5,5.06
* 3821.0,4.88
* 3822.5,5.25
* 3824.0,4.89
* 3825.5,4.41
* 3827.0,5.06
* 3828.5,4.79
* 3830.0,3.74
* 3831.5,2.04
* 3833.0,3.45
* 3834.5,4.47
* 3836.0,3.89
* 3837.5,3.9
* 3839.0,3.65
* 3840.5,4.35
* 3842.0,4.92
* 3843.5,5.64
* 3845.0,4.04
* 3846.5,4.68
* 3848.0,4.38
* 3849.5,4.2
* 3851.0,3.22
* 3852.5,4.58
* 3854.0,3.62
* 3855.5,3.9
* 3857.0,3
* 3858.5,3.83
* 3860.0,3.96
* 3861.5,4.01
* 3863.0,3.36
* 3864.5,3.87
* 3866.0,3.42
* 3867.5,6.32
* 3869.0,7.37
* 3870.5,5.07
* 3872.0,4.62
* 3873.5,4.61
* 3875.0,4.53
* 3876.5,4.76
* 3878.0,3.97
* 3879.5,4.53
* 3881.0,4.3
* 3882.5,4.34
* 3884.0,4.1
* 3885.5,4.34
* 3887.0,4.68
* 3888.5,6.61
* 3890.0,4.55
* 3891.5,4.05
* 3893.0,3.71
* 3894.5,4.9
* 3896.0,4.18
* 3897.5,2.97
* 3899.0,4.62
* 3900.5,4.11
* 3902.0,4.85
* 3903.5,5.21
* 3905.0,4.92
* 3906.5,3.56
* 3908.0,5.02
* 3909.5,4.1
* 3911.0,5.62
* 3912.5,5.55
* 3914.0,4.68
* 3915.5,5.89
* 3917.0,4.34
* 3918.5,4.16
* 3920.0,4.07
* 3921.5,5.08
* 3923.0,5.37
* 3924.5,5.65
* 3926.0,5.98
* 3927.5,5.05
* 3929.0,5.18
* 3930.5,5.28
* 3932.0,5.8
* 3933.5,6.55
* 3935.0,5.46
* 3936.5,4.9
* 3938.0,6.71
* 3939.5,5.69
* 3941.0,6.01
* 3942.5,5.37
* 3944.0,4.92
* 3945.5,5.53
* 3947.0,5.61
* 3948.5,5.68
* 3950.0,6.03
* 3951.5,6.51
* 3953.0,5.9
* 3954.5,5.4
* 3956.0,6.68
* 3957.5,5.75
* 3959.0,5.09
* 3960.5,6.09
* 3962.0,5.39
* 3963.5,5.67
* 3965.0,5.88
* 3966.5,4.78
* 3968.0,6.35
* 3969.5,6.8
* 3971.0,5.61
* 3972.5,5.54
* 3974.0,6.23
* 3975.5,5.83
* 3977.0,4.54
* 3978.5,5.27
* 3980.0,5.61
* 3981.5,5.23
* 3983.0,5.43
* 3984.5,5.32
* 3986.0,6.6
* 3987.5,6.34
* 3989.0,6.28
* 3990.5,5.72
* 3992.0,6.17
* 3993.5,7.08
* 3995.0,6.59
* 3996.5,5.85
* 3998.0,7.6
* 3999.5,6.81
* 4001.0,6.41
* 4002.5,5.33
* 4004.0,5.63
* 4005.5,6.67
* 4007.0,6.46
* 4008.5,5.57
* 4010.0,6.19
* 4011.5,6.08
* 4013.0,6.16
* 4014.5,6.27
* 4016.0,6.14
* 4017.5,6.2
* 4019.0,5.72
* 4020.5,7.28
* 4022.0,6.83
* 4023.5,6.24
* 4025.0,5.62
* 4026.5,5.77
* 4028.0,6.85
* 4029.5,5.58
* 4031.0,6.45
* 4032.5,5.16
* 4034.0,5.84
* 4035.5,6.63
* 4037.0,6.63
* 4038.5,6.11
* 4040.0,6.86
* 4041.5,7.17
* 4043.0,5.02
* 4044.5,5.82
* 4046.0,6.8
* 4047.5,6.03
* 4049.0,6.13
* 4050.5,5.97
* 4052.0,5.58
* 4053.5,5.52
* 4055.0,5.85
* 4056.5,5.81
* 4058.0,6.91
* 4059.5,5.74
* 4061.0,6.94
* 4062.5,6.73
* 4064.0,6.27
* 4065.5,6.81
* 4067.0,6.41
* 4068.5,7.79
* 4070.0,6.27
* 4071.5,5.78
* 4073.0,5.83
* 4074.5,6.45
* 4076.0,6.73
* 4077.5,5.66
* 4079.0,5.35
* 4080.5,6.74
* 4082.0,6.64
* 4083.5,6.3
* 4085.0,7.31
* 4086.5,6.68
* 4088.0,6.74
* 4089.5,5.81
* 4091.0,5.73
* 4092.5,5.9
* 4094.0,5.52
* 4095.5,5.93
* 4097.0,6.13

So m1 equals 1.5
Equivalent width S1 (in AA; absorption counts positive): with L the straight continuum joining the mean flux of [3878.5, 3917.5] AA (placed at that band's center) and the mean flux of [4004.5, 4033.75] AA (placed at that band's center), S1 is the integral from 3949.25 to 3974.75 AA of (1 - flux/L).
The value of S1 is -2.1 AA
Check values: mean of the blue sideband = 4.6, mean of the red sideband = 6.16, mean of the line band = 5.86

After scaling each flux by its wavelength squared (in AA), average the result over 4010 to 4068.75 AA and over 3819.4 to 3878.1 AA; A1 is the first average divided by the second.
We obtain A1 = 1.6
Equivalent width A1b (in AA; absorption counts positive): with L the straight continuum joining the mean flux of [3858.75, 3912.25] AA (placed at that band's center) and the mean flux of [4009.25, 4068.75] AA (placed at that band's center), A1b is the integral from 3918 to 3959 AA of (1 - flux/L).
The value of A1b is -3.4 AA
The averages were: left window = 4.55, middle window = 5.57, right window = 6.23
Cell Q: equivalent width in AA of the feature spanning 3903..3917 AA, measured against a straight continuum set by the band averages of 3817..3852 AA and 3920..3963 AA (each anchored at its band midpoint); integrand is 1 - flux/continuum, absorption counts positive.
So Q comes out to 0.9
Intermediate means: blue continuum 4.34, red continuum 5.64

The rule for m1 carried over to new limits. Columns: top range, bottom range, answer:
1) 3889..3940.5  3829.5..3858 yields 1.29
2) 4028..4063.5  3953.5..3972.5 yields 1.11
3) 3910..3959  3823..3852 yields 1.37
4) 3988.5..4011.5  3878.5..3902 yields 1.51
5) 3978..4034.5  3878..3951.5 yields 1.28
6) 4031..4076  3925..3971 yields 1.15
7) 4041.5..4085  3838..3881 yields 1.58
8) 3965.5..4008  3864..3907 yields 1.37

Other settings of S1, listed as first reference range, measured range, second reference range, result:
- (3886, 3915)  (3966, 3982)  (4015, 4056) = -0.54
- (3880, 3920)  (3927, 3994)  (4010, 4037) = -4.92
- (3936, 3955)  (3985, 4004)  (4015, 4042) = -0.96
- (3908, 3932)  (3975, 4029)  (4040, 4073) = -2.87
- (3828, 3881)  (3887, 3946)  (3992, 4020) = 0.69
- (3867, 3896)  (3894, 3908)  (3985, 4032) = 1.72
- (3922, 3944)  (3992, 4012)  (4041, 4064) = -1.41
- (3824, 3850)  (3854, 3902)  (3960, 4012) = 3.14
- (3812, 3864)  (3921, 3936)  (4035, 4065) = -1.35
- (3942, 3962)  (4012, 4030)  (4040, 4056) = -0.87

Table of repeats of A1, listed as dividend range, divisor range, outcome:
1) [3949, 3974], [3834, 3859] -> 1.50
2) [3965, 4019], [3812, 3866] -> 1.55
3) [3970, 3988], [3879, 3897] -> 1.31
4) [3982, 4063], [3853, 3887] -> 1.53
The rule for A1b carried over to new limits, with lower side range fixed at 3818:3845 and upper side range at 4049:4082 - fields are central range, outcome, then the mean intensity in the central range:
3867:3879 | -1.05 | 5.12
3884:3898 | 1.16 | 4.45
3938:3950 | -0.84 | 5.65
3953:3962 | -0.65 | 5.78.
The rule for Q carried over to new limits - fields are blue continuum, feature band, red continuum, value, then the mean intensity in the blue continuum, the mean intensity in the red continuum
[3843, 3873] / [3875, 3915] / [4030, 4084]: 1.2 AA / 4.35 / 6.24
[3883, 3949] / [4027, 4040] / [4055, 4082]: -0.3 AA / 5.01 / 6.36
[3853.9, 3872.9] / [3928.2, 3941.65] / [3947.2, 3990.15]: -1.0 AA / 4.36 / 5.78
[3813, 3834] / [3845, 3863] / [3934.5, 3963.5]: 3.0 AA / 4.4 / 5.72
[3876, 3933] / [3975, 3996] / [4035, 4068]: -1.0 AA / 4.75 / 6.27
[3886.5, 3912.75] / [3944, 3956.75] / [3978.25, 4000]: -0.9 AA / 4.6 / 6.14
